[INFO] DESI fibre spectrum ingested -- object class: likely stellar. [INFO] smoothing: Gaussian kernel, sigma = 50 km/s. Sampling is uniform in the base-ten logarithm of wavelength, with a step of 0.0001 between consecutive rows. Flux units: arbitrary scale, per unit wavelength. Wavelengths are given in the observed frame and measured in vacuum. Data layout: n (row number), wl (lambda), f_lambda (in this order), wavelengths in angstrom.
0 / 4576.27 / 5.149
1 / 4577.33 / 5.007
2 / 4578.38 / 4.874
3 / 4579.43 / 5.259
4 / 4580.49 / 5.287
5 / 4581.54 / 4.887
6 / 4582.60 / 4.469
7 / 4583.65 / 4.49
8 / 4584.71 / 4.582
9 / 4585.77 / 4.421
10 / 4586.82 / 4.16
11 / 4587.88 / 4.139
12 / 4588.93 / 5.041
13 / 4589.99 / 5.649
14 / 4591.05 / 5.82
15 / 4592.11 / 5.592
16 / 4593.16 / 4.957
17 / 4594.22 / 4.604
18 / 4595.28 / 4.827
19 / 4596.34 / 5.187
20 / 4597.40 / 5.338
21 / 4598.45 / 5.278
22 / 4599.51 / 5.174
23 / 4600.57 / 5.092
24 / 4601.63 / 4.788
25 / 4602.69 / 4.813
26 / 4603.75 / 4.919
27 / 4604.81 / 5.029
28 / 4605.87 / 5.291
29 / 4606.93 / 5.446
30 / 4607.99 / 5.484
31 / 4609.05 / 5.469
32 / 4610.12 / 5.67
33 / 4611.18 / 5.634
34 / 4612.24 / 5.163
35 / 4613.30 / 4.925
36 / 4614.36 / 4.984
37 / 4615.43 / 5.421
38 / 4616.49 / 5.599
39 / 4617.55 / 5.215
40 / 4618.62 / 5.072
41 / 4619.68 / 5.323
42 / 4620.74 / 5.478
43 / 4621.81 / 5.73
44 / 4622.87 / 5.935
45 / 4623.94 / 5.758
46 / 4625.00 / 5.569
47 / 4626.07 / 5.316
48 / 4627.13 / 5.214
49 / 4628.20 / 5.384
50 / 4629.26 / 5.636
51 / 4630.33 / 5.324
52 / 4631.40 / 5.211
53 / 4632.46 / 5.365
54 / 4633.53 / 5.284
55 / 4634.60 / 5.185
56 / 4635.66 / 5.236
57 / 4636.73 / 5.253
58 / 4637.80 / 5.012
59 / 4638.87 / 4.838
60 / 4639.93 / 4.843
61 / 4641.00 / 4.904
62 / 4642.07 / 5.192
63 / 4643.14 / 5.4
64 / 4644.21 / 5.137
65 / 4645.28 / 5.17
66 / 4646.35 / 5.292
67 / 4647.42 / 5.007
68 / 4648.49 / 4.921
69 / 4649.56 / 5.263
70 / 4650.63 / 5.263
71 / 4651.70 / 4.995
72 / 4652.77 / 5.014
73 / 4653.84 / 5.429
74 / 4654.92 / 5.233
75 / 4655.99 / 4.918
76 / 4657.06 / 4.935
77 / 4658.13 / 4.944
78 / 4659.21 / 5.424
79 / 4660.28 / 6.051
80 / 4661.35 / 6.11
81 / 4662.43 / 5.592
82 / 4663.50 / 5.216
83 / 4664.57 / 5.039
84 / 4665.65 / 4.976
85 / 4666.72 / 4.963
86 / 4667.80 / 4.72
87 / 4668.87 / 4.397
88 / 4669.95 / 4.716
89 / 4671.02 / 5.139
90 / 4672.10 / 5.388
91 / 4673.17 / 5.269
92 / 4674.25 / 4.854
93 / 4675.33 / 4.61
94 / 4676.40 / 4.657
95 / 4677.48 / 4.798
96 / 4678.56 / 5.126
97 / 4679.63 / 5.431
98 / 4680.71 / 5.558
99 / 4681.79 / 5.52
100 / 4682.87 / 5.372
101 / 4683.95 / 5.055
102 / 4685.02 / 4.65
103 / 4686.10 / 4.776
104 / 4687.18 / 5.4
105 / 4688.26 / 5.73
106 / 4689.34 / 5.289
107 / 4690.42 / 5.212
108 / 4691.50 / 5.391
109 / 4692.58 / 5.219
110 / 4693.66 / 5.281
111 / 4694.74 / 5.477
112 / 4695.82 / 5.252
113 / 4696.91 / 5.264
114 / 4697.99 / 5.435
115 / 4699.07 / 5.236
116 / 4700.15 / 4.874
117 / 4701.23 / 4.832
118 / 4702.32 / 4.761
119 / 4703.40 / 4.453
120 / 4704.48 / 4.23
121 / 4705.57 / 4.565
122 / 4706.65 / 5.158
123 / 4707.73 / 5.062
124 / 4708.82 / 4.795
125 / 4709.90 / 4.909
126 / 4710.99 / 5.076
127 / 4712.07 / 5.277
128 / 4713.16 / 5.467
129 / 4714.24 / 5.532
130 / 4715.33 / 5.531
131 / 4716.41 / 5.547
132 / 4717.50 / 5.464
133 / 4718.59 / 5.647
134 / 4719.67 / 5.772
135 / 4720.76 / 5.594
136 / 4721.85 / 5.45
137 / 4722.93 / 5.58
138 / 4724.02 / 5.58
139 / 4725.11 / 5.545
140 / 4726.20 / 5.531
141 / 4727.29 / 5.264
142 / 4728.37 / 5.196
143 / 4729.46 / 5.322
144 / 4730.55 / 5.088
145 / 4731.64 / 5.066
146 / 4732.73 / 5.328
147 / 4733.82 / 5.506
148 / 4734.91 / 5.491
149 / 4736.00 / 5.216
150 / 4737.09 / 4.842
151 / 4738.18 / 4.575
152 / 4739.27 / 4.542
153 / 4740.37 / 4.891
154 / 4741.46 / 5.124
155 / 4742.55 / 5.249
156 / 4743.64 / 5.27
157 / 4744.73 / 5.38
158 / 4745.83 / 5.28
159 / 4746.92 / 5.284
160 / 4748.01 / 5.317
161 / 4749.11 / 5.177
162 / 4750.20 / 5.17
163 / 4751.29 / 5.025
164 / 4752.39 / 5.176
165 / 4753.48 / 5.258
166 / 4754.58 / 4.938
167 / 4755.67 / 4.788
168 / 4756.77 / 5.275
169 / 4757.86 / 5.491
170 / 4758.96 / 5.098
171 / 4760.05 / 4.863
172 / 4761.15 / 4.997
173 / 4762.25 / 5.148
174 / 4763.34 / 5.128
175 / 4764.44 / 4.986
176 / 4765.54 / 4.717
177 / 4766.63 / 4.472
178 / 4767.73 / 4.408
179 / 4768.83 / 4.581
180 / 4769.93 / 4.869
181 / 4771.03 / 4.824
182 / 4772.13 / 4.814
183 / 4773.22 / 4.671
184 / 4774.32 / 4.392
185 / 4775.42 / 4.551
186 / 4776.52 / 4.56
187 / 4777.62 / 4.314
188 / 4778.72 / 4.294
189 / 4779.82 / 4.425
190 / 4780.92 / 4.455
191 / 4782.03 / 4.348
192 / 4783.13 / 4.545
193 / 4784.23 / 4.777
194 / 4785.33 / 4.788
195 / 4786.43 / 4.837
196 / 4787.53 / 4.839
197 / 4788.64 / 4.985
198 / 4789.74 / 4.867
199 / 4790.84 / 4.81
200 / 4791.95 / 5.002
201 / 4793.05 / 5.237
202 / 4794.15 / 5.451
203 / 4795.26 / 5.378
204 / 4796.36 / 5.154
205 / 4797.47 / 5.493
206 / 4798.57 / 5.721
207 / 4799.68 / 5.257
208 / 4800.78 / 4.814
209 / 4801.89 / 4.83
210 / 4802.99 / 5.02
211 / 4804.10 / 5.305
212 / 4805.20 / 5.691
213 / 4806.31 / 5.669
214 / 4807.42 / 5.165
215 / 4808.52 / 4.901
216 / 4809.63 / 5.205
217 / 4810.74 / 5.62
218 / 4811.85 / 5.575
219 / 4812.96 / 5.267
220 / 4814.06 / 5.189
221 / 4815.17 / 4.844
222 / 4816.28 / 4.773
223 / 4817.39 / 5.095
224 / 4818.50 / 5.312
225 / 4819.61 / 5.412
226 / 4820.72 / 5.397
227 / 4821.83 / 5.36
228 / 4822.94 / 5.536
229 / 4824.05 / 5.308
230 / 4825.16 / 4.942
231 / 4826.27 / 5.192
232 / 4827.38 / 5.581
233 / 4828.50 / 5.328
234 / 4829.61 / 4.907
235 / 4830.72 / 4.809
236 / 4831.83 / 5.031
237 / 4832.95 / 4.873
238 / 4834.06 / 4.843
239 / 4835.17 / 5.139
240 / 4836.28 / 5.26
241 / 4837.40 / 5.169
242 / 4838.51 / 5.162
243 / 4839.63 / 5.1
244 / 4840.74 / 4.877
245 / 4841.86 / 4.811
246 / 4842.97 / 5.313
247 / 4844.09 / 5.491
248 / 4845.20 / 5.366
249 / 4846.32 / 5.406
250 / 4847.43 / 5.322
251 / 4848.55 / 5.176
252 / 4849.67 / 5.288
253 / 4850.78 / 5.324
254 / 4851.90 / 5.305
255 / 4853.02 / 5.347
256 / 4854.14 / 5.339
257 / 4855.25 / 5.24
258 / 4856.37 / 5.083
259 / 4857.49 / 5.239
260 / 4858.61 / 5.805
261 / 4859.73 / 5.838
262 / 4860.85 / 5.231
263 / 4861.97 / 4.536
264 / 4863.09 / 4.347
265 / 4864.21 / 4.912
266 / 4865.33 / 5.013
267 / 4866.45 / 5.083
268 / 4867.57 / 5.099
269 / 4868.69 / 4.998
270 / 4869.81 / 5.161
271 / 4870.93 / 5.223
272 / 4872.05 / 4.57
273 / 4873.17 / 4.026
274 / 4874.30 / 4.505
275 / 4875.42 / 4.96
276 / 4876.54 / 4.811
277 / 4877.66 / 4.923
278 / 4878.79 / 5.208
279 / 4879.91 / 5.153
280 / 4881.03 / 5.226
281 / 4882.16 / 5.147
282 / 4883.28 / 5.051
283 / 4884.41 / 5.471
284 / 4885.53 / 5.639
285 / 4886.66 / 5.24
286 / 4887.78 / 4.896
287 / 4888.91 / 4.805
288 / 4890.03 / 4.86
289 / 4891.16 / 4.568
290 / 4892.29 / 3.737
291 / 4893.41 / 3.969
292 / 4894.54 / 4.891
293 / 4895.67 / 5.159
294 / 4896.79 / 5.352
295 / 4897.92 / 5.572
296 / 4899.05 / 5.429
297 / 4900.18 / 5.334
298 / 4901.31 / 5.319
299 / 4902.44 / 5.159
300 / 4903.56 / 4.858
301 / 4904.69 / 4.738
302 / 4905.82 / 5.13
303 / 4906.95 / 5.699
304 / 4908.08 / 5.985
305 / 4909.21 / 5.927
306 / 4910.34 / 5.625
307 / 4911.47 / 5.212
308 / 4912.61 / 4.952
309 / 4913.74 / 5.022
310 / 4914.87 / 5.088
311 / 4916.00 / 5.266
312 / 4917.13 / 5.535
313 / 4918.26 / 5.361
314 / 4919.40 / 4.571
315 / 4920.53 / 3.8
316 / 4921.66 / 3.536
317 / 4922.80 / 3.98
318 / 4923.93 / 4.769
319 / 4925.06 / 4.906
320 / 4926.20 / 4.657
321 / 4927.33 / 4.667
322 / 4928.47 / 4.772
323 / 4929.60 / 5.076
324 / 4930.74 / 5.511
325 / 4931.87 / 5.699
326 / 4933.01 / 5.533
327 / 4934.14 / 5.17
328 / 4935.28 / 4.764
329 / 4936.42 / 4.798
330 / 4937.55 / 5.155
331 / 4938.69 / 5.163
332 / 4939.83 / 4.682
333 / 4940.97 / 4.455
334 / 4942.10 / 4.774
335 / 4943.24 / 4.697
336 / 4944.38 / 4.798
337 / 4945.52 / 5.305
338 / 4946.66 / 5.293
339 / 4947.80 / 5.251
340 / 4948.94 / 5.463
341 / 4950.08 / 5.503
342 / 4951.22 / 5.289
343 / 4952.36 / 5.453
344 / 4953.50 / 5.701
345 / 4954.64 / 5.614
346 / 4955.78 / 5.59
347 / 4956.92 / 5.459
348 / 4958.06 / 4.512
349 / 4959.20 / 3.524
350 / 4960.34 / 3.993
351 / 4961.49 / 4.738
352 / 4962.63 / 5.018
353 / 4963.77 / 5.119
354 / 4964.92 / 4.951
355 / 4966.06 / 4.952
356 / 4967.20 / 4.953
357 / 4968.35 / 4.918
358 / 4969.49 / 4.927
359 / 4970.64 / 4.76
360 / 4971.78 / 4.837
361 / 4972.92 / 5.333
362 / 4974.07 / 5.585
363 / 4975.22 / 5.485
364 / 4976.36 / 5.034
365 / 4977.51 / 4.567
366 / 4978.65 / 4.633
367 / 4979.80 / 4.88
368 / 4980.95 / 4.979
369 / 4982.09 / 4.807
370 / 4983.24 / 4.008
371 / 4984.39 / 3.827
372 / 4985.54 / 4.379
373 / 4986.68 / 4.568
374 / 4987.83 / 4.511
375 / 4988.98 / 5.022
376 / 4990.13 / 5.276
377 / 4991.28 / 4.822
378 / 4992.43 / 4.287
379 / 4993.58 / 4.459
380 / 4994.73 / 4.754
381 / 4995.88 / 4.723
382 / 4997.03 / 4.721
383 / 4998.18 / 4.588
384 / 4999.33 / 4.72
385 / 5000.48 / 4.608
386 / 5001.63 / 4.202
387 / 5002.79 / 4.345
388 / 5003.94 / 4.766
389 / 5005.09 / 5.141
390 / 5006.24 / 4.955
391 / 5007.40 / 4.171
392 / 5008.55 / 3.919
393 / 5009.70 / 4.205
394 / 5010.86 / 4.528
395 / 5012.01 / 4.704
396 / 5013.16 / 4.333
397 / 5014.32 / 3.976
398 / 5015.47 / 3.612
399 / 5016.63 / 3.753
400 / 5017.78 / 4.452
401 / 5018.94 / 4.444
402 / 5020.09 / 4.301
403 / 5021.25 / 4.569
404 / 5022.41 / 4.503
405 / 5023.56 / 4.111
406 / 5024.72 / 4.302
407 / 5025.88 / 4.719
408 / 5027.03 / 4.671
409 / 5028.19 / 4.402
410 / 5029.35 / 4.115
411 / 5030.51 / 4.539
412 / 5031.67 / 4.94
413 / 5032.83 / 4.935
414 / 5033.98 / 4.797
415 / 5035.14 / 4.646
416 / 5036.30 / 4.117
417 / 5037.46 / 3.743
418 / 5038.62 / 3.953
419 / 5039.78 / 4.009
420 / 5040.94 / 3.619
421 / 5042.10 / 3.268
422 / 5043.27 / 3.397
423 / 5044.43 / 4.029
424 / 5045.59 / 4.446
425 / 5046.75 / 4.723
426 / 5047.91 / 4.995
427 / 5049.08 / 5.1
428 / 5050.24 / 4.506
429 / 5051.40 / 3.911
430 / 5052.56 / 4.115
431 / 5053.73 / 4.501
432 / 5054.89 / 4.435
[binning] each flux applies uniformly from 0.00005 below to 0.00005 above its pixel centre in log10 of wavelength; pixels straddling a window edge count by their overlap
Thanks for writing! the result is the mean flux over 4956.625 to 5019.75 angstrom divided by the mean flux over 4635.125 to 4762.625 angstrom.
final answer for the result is 0.9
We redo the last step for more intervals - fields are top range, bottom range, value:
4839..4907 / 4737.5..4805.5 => 1.03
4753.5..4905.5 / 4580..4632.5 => 0.97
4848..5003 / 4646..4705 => 0.97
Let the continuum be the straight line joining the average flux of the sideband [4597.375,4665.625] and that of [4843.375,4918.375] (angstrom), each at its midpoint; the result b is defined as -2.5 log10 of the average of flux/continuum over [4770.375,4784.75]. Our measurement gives 0.14 mag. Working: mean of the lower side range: 5.27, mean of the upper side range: 5.13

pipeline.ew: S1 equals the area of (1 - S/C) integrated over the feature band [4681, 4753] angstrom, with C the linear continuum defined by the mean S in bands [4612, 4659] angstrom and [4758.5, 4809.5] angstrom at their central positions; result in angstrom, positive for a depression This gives -2.19 angstrom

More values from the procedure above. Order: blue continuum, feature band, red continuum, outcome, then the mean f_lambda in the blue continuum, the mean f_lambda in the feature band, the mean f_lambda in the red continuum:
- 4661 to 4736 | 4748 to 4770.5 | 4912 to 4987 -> 0.6 angstrom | 5.2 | 4.99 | 4.92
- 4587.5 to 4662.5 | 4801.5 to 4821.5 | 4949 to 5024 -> -1.1 angstrom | 5.25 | 5.24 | 4.7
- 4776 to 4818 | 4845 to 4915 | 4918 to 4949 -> -2.6 angstrom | 5.01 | 5.11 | 4.86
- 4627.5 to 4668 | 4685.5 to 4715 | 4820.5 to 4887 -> 0.4 angstrom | 5.21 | 5.11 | 5.13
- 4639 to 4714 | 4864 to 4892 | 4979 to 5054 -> -1.6 angstrom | 5.12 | 4.97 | 4.42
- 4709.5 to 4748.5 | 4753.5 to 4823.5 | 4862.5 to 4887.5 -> 2.4 angstrom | 5.3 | 5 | 4.99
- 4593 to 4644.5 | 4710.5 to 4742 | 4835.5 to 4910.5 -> -0.7 angstrom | 5.25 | 5.31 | 5.11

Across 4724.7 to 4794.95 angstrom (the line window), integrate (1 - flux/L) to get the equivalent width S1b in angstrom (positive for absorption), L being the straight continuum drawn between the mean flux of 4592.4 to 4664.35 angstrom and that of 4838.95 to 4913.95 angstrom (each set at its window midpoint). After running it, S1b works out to 2.90 angstrom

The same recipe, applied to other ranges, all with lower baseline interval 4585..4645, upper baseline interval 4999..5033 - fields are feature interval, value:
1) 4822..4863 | -3.78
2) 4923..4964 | -4.04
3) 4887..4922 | -2.88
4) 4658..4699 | -0.91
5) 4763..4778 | 0.74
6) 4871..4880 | -0.15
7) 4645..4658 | 0.06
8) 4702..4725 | -0.96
